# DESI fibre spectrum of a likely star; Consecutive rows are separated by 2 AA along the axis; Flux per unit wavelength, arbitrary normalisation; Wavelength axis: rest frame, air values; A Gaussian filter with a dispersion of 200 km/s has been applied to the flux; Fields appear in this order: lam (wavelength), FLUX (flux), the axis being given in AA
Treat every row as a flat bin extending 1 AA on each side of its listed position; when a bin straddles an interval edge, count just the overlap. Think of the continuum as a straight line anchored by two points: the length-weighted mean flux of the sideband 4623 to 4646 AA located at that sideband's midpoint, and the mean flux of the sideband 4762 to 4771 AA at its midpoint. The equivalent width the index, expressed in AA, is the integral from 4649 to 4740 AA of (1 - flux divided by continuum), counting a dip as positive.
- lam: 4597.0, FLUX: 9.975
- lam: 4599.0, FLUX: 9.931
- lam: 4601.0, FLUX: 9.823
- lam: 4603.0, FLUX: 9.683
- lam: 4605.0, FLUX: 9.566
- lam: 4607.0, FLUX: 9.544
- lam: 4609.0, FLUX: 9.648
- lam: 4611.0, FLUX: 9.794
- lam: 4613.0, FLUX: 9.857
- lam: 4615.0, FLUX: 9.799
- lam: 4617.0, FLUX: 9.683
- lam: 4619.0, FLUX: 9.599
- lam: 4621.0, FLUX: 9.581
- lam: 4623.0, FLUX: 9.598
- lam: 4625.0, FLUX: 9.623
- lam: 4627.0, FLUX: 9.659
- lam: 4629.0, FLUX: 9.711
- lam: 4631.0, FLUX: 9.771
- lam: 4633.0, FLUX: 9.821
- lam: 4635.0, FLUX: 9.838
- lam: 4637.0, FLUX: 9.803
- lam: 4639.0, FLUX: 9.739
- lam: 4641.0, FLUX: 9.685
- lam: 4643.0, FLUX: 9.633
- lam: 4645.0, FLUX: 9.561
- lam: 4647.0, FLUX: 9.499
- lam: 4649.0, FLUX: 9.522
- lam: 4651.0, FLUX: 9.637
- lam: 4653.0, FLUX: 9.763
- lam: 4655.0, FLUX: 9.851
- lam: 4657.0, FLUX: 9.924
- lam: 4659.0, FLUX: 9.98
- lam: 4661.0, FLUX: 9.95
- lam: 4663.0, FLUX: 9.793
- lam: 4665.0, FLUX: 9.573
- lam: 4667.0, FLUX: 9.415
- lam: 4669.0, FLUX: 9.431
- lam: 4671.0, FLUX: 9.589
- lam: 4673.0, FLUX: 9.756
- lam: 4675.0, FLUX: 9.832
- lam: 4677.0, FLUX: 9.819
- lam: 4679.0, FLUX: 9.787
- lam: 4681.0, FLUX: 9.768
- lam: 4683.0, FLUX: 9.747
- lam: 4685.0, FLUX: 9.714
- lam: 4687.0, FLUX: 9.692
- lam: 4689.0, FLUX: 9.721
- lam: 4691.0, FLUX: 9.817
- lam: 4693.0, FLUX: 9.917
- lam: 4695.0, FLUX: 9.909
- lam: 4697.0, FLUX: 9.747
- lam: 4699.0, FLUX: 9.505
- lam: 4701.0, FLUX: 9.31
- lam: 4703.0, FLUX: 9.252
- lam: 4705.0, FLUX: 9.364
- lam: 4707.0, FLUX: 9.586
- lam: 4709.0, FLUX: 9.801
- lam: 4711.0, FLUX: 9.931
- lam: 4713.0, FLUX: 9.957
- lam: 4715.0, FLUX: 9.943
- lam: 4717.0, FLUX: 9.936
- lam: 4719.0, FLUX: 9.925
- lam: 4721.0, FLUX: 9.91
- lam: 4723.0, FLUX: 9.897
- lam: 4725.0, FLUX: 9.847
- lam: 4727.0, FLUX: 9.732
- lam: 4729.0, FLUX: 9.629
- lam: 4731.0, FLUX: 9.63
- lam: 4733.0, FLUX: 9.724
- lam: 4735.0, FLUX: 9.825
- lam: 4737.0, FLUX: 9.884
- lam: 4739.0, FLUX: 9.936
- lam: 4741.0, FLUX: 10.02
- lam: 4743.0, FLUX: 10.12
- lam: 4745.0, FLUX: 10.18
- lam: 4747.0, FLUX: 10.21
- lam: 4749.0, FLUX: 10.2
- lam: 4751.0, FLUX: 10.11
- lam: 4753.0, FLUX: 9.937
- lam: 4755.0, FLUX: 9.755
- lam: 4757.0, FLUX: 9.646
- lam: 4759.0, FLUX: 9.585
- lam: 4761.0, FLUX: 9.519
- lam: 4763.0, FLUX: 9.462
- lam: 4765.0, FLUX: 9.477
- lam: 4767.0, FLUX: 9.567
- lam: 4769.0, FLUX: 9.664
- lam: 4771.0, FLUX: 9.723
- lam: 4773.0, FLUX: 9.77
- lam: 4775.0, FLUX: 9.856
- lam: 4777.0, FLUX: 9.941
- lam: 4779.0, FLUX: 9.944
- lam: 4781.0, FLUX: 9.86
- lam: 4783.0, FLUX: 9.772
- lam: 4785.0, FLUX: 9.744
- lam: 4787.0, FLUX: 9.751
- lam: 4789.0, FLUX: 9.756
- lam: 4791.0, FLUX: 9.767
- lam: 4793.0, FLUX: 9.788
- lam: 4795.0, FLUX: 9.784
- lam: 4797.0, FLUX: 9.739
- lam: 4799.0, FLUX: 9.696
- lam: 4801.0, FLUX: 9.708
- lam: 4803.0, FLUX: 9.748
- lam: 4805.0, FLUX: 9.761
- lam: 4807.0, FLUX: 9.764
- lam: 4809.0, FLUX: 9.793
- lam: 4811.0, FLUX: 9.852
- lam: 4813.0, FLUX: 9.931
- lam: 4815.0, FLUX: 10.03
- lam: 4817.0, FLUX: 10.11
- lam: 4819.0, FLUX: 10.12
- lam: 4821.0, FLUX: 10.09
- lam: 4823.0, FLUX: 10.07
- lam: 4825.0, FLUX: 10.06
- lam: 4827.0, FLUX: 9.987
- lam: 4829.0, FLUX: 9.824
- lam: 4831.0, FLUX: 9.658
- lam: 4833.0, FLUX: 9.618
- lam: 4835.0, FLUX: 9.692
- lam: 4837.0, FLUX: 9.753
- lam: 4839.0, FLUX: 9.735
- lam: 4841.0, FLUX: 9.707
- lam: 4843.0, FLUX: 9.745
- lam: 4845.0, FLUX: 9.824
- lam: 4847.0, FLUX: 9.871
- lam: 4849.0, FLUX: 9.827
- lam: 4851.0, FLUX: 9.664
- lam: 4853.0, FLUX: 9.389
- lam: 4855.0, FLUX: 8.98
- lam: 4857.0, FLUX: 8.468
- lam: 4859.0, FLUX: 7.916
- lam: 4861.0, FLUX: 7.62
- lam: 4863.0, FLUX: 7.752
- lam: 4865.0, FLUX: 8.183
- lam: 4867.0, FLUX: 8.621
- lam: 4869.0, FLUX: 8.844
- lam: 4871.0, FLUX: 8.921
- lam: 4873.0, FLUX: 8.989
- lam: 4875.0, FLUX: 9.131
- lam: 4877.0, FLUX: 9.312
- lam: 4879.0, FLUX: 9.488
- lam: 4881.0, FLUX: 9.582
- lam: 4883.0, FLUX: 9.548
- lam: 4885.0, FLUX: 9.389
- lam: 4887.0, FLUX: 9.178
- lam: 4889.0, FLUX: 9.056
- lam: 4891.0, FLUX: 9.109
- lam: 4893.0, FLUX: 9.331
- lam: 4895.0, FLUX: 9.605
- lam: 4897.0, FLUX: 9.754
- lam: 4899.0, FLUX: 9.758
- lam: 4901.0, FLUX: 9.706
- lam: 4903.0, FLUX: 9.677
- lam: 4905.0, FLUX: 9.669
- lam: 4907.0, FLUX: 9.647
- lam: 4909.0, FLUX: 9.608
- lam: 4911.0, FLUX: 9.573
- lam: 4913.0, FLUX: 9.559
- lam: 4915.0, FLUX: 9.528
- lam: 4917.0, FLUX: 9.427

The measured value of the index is -1.0 AA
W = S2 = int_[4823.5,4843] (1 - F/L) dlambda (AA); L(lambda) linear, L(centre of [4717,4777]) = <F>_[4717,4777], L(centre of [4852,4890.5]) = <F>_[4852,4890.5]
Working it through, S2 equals -1.3 AA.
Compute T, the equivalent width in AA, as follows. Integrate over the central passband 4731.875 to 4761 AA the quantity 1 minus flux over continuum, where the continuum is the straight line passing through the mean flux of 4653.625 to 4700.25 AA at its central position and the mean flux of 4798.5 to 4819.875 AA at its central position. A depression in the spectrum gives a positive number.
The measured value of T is -0.3 AA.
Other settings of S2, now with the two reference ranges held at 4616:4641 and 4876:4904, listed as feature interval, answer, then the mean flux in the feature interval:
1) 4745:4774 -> -0.6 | 9.77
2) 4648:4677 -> -0.1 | 9.72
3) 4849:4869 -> 1.9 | 8.59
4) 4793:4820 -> -0.9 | 9.85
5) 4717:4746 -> -0.8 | 9.88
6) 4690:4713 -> -0.1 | 9.66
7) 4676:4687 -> -0.1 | 9.76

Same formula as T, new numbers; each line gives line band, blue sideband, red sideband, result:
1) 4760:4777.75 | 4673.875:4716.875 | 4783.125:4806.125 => 0.15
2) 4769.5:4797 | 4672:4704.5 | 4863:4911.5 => -0.86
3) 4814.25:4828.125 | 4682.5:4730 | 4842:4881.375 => -1.32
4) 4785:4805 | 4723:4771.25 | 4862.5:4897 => -0.41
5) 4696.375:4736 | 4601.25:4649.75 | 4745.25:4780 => 0.13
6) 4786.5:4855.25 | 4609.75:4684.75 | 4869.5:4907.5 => -2.23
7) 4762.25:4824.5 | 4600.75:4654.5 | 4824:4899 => -2.74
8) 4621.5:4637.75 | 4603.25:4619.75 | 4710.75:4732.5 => -0.02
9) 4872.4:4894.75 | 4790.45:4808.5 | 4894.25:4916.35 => 0.84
